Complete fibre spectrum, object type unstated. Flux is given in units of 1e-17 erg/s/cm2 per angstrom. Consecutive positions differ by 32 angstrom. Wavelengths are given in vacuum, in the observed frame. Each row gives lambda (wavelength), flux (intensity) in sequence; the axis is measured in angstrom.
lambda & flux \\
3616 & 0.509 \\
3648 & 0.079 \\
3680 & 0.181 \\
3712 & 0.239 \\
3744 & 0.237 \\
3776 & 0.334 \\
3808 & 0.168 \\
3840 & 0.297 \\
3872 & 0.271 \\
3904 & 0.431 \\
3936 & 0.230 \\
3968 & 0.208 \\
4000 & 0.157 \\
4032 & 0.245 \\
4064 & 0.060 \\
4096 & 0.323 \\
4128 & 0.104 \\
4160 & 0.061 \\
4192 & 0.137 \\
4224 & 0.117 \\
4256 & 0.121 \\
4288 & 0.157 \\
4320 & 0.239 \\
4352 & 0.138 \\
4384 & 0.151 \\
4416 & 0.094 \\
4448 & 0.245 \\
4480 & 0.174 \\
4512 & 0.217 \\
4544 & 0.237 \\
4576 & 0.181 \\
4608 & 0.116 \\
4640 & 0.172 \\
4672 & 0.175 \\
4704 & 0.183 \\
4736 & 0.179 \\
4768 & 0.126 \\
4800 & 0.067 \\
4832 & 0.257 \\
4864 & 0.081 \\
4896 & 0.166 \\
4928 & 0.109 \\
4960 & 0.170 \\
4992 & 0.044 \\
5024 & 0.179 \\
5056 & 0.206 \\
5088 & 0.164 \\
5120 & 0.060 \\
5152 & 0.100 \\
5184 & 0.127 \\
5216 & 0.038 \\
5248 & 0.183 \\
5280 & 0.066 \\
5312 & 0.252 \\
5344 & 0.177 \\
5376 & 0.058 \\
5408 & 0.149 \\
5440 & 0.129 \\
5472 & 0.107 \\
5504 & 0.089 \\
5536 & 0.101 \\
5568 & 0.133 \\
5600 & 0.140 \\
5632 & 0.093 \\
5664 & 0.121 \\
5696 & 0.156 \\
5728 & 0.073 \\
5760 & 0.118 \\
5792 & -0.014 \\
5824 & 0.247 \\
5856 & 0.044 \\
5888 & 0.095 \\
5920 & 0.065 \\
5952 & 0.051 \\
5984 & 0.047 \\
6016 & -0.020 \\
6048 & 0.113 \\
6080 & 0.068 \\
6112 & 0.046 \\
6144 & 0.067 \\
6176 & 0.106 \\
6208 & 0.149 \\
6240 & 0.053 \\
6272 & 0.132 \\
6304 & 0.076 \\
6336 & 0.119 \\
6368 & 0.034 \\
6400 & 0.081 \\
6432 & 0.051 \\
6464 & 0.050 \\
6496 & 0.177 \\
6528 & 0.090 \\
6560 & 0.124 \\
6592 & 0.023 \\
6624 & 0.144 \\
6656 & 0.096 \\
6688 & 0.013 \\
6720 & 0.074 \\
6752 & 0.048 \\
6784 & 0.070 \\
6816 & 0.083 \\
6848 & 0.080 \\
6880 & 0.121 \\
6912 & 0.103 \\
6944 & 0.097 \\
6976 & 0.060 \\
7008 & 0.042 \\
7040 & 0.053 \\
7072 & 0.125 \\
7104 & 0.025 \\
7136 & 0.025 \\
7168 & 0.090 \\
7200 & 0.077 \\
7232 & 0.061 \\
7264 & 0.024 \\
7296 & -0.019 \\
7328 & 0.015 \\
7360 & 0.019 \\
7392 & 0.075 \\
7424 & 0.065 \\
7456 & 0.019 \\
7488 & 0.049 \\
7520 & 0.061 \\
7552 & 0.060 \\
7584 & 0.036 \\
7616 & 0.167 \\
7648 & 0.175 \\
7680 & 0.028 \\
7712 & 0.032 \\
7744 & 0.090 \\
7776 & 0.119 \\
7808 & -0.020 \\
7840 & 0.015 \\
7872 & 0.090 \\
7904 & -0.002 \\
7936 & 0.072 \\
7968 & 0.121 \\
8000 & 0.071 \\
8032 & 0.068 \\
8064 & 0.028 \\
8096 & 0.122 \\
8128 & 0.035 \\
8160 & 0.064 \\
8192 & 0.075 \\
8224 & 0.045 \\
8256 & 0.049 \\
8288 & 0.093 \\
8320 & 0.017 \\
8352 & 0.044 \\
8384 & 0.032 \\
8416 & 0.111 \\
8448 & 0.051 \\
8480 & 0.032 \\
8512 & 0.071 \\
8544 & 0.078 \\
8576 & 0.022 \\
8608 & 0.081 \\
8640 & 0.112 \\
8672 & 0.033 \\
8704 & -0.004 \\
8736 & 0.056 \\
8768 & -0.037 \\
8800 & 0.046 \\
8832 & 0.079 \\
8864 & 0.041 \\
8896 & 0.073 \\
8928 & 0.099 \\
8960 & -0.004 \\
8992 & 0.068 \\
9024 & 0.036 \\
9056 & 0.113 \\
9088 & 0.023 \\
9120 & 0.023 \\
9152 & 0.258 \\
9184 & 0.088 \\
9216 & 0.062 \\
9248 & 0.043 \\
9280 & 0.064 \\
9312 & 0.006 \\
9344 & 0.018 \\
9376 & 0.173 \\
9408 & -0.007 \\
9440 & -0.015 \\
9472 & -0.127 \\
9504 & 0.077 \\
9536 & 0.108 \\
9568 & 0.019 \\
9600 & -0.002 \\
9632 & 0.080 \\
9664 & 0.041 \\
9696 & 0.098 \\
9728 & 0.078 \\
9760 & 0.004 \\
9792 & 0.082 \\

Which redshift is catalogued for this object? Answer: 1.46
